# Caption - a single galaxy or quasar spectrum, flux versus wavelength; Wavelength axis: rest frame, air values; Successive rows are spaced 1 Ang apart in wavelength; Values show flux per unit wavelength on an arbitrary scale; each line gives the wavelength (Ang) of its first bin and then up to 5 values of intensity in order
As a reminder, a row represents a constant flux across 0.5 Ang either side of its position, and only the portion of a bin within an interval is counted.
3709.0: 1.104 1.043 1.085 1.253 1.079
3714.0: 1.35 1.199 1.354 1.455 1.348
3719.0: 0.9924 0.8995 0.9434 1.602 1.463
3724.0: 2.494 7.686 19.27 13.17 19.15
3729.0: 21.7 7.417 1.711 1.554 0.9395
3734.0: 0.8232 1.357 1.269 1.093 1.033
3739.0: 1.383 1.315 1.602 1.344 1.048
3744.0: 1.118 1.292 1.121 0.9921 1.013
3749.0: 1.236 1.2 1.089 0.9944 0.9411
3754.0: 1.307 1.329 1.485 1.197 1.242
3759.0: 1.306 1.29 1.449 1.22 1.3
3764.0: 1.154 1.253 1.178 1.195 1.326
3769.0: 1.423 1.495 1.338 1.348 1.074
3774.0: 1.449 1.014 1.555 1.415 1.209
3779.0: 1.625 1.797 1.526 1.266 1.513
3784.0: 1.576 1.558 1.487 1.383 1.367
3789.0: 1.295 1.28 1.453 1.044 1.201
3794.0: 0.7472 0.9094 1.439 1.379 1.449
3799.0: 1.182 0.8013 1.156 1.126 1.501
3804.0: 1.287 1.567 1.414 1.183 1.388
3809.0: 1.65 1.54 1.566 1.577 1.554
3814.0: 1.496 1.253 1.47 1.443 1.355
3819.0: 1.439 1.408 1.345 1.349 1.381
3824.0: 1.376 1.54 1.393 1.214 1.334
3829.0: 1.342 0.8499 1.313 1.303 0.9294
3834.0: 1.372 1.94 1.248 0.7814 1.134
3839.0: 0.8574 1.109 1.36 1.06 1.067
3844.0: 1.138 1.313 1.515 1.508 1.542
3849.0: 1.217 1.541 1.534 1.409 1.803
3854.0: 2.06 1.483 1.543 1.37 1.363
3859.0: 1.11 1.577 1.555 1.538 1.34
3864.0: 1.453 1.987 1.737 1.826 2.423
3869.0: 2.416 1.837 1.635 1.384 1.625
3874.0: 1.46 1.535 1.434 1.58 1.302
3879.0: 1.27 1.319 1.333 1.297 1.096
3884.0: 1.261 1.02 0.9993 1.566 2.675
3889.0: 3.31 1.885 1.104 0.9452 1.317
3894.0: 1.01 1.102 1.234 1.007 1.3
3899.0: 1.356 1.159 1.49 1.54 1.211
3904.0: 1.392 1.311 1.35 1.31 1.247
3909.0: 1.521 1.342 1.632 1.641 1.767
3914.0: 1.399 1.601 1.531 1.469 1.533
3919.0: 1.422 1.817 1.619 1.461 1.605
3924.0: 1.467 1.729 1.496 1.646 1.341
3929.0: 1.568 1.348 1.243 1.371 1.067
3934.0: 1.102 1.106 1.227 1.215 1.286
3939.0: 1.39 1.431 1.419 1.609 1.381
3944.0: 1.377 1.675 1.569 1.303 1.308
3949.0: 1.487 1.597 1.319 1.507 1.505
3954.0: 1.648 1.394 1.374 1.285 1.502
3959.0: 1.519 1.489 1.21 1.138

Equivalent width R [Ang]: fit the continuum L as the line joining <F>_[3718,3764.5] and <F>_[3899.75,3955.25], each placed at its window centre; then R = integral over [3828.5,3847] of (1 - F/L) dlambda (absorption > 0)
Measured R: 8.3 Ang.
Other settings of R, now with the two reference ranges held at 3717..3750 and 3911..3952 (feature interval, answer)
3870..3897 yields 7.4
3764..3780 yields 9.5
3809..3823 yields 6.7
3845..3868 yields 7.4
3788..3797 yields 5.5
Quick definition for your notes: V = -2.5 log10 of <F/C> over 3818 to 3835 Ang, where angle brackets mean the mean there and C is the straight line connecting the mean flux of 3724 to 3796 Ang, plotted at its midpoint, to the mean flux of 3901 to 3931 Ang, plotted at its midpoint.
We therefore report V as 0.46 mag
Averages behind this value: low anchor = 2.41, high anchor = 1.49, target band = 1.33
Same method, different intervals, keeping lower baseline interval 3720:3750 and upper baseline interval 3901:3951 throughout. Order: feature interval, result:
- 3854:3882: 0.37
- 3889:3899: 0.37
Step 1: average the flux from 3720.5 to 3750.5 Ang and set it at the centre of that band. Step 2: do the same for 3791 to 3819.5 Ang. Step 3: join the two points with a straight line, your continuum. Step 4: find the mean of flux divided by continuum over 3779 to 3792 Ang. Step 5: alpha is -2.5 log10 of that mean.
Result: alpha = 0.39 mag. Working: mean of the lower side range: 3.98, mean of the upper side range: 1.33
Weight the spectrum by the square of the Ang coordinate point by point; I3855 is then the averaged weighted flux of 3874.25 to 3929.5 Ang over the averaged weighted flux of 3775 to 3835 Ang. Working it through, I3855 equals 1.1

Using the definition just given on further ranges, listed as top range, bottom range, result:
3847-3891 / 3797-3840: 1.23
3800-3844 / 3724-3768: 0.45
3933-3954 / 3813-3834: 1.11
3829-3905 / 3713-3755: 0.49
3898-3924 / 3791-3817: 1.17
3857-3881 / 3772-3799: 1.23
